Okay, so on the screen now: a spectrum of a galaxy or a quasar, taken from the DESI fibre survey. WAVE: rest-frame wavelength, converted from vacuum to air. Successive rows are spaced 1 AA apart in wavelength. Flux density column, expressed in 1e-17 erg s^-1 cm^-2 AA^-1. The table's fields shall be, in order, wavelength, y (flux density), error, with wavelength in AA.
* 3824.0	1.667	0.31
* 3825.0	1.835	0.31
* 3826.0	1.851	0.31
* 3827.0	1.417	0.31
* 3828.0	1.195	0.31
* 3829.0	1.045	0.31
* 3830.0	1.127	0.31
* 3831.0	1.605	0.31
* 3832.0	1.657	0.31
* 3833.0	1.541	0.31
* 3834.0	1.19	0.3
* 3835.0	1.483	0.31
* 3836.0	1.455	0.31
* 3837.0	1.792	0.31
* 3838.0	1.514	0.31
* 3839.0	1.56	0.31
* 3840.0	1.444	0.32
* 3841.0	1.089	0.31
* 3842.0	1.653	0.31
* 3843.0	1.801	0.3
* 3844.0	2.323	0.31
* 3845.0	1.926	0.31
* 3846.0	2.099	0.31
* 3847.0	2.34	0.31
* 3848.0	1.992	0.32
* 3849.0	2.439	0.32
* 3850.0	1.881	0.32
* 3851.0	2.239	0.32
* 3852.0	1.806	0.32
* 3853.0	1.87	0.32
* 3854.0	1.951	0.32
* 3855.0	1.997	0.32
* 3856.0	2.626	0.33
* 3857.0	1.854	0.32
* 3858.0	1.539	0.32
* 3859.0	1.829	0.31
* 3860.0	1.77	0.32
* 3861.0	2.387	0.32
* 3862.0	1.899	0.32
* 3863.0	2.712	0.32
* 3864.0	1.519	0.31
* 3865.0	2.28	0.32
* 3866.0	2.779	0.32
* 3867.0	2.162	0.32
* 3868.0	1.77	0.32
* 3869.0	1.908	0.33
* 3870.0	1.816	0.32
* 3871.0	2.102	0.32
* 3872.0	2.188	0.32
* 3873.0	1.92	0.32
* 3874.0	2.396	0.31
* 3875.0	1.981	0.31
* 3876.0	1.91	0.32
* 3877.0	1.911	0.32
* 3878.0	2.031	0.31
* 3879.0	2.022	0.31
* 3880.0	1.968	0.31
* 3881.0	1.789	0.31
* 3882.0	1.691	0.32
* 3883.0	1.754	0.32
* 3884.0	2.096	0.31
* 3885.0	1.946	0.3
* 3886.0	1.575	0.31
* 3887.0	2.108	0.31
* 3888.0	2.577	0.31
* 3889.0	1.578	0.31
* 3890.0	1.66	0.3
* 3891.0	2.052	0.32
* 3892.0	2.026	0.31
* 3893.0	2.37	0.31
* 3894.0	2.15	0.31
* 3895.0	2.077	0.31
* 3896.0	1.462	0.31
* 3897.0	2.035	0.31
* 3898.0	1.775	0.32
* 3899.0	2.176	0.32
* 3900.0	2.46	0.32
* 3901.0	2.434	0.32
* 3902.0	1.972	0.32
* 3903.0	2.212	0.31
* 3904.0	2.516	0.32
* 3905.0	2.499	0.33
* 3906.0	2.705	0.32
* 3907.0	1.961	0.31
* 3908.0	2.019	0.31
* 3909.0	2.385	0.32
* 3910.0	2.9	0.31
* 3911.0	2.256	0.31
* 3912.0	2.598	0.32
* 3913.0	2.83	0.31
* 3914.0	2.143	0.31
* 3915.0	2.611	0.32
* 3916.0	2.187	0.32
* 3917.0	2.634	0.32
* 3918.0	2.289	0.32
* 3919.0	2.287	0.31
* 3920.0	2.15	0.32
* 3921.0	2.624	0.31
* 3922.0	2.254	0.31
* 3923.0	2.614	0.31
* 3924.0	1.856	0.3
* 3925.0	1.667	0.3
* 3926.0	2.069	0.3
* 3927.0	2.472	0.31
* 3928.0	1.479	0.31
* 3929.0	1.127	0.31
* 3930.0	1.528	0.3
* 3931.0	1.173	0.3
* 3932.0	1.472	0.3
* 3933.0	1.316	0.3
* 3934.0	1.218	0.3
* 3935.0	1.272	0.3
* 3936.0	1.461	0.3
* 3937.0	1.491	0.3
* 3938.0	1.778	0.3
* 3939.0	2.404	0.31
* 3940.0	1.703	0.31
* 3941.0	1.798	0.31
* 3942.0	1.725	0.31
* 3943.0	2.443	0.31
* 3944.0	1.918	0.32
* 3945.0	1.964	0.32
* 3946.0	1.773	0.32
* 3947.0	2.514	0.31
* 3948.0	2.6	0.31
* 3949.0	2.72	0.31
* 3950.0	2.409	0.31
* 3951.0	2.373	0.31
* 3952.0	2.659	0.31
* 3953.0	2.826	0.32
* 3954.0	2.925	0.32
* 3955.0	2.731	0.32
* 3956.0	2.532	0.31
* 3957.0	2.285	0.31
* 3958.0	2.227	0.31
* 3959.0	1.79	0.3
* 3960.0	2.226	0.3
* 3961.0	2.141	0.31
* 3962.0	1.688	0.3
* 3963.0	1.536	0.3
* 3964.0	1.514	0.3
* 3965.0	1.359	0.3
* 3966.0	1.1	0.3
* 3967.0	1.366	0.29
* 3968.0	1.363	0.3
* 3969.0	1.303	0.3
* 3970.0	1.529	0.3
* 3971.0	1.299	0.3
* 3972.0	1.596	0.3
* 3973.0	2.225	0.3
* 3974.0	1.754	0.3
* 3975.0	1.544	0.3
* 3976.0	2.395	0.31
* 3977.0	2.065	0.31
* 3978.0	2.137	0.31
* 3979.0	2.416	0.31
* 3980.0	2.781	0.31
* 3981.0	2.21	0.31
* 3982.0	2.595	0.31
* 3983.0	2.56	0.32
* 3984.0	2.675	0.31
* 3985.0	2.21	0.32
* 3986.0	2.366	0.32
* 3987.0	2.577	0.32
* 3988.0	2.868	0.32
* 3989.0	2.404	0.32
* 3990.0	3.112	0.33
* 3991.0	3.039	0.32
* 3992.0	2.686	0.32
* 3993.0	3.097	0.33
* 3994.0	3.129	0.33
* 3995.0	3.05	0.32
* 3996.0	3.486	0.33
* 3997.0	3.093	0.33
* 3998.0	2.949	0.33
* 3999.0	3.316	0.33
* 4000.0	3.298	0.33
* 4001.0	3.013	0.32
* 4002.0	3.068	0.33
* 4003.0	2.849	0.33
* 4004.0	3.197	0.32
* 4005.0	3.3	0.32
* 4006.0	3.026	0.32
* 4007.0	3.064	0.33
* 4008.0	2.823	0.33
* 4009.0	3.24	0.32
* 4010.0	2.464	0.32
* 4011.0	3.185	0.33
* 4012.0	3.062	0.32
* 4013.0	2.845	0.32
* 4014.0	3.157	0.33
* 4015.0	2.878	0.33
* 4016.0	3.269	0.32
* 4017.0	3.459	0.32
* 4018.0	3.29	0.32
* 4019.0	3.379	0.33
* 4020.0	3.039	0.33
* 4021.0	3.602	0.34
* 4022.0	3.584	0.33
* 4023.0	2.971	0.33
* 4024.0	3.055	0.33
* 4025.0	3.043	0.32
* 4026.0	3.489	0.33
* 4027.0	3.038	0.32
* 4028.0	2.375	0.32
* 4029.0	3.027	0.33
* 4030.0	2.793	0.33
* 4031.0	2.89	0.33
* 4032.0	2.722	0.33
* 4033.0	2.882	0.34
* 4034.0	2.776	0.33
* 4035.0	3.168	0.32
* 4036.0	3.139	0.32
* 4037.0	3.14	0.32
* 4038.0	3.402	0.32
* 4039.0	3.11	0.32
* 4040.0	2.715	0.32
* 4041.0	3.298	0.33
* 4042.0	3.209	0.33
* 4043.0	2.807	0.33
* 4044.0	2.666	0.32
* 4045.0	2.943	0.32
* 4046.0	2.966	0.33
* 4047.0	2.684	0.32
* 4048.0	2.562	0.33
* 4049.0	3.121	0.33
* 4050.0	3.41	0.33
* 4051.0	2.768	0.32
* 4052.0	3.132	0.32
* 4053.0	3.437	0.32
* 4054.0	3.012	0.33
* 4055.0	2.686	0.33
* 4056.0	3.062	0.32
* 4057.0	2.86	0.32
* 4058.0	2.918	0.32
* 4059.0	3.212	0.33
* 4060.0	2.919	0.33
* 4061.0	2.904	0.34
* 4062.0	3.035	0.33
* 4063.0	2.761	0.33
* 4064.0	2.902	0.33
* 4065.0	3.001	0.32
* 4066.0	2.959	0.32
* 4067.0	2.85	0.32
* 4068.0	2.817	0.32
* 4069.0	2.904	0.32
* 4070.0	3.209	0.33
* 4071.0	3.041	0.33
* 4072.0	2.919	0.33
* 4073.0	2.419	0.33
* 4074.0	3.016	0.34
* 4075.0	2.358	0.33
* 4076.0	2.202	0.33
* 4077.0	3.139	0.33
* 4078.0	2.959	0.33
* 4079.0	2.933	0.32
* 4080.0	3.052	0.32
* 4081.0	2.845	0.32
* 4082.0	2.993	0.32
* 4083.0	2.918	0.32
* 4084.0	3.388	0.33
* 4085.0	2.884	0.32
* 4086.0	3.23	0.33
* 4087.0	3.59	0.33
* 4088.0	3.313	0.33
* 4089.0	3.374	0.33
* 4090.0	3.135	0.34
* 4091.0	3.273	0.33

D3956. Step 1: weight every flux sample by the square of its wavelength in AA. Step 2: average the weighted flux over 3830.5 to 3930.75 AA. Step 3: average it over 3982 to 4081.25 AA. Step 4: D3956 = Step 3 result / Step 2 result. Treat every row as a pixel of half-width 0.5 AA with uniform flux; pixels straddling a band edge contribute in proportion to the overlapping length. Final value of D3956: 1.6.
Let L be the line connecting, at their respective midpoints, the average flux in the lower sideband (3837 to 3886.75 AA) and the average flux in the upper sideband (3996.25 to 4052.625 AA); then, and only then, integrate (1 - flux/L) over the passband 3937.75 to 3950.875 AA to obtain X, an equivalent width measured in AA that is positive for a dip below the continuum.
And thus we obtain 1.9 AA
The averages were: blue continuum 1.96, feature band 2.15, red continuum 3.05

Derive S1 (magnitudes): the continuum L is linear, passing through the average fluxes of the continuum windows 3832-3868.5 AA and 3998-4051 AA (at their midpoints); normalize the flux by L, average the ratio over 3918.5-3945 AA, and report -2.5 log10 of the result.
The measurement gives 0.31 mag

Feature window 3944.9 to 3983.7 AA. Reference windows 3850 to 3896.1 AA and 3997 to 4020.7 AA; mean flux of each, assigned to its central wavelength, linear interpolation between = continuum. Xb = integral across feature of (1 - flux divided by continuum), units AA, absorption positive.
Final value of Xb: 9.2 AA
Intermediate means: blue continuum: 2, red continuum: 3.1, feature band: 2.08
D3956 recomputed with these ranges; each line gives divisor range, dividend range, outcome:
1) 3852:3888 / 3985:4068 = 1.62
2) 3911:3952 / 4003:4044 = 1.58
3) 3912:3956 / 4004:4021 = 1.55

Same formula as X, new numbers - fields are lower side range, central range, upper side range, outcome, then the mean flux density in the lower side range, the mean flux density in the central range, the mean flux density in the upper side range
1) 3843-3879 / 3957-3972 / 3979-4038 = 6.0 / 2.06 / 1.63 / 2.98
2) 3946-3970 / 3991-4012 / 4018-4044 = -3.2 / 2.08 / 3.07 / 3.06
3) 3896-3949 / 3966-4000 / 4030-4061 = 1.9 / 2.07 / 2.39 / 2.98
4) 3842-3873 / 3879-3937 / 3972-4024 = 7.2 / 2.05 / 2.04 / 2.85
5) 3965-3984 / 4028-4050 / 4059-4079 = -3.3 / 1.91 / 2.95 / 2.87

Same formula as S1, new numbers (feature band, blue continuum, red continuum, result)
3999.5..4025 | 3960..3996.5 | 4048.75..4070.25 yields -0.23 mag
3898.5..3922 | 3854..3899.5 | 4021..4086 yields -0.09 mag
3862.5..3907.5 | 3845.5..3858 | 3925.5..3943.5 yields -0.09 mag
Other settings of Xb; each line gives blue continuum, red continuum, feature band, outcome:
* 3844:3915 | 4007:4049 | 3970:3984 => 3.07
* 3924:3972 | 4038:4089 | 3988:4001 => -4.09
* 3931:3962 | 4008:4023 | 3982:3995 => 0.00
